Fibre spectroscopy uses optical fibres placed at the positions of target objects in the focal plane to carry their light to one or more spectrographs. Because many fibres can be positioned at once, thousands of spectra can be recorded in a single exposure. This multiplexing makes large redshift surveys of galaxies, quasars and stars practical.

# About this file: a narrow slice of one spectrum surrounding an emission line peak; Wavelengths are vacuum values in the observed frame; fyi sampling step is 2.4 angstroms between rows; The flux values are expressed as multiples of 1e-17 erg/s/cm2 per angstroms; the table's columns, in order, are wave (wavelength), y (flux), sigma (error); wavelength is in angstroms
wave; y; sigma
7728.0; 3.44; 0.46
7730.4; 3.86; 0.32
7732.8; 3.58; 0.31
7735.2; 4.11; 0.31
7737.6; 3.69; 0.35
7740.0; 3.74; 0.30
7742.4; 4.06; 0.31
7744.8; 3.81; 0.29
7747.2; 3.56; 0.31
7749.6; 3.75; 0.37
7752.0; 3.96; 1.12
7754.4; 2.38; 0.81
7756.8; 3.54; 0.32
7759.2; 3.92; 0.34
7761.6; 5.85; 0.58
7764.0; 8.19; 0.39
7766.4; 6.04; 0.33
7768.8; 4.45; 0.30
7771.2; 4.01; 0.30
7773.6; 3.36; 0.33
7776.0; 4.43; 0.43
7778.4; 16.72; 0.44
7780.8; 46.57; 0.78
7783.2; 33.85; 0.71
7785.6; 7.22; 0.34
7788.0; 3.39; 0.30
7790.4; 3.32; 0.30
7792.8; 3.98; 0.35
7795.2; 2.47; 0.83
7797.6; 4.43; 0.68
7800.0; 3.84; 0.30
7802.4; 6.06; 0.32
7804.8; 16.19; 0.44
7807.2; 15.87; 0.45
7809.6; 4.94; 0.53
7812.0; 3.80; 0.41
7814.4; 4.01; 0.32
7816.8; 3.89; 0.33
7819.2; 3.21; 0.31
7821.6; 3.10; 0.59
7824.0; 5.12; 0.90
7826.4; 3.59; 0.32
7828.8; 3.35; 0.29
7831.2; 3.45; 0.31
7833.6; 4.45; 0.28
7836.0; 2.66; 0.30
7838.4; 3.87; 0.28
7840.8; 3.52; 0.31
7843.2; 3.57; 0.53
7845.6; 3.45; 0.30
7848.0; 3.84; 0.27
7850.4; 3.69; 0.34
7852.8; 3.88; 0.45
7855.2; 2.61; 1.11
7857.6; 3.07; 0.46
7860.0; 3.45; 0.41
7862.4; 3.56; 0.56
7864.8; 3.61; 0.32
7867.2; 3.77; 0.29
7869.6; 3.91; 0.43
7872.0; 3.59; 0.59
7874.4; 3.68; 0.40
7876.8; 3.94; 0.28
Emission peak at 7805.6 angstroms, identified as [N II]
